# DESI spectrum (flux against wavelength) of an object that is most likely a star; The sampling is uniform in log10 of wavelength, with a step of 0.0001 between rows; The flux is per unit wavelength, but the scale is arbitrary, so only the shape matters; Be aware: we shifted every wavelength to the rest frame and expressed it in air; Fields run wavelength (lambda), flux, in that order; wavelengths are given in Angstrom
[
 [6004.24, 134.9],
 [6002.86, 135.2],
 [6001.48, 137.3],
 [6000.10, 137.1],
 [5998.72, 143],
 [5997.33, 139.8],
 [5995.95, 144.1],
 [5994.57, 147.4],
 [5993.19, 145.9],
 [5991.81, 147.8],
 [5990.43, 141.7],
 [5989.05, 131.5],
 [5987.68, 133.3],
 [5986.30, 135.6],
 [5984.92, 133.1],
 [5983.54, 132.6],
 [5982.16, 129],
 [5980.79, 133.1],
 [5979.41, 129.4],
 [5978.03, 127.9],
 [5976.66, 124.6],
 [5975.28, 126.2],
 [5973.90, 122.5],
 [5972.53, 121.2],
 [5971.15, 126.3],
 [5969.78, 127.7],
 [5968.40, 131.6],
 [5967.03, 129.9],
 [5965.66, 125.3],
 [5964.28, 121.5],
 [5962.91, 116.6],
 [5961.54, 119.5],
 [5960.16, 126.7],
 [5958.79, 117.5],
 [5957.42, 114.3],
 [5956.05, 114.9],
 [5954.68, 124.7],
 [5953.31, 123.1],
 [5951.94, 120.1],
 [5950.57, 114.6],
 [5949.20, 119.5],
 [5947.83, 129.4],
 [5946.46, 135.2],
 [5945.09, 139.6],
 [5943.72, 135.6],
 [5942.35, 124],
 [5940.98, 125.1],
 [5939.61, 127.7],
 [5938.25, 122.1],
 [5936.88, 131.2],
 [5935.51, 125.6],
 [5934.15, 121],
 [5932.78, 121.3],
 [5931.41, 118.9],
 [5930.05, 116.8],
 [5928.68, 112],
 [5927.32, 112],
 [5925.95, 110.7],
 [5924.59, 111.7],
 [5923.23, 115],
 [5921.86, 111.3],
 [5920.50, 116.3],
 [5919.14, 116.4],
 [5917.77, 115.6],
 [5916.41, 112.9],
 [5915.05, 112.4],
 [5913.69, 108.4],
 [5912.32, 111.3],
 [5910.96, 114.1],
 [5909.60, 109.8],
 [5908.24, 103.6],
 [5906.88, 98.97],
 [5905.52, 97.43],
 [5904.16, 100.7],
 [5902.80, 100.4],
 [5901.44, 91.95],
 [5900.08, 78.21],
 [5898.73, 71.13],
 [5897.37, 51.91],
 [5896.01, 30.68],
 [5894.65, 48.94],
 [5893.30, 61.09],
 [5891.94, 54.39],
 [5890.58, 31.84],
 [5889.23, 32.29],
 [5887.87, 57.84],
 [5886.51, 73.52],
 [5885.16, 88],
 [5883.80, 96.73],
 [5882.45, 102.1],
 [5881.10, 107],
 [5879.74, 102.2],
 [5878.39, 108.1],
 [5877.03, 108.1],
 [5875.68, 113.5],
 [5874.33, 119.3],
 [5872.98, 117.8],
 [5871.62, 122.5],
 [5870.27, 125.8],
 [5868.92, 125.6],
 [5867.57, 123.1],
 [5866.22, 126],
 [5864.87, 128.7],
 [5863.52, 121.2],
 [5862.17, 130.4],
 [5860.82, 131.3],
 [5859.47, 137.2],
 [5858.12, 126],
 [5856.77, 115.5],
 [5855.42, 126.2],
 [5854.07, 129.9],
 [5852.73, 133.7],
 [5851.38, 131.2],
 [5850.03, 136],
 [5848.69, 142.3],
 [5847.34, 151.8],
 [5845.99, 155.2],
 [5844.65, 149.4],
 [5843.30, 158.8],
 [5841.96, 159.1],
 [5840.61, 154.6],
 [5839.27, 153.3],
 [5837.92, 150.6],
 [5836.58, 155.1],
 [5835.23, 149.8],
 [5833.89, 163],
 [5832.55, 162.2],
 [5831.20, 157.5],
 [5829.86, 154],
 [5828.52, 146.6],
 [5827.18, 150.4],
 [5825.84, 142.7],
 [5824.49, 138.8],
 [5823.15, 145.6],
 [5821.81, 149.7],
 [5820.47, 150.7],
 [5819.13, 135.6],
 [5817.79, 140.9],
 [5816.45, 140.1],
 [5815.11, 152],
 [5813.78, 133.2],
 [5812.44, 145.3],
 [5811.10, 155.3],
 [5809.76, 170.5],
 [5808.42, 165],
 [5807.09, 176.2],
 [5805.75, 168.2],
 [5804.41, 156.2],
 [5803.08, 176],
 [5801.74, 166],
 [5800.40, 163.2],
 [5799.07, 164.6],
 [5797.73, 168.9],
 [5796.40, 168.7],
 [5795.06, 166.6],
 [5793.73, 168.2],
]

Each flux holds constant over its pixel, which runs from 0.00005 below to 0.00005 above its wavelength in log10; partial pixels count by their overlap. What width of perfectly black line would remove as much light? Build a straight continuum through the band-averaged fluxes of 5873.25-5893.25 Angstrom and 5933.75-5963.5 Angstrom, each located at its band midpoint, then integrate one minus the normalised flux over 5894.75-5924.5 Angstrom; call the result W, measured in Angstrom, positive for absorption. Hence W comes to 1.1 Angstrom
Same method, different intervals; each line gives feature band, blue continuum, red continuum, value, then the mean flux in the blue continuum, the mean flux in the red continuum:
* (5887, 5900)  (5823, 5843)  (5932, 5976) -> 8.2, 152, 124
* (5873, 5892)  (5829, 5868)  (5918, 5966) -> 6.7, 142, 121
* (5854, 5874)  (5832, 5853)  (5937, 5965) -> 2.7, 151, 124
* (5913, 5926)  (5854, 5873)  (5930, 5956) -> 1.3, 126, 125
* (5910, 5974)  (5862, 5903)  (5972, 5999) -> -2.6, 91.3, 134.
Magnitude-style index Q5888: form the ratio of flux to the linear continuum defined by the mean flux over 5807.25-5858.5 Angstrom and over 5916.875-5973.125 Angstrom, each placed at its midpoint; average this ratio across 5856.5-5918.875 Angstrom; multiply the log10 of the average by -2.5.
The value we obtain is 0.34 mag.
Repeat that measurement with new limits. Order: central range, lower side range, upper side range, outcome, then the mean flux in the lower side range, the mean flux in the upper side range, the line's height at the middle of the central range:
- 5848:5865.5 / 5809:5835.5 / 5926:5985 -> 0.10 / 149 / 124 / 143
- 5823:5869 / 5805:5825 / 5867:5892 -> -0.14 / 151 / 96.1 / 125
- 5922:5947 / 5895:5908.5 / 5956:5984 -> -0.19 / 81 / 125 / 102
